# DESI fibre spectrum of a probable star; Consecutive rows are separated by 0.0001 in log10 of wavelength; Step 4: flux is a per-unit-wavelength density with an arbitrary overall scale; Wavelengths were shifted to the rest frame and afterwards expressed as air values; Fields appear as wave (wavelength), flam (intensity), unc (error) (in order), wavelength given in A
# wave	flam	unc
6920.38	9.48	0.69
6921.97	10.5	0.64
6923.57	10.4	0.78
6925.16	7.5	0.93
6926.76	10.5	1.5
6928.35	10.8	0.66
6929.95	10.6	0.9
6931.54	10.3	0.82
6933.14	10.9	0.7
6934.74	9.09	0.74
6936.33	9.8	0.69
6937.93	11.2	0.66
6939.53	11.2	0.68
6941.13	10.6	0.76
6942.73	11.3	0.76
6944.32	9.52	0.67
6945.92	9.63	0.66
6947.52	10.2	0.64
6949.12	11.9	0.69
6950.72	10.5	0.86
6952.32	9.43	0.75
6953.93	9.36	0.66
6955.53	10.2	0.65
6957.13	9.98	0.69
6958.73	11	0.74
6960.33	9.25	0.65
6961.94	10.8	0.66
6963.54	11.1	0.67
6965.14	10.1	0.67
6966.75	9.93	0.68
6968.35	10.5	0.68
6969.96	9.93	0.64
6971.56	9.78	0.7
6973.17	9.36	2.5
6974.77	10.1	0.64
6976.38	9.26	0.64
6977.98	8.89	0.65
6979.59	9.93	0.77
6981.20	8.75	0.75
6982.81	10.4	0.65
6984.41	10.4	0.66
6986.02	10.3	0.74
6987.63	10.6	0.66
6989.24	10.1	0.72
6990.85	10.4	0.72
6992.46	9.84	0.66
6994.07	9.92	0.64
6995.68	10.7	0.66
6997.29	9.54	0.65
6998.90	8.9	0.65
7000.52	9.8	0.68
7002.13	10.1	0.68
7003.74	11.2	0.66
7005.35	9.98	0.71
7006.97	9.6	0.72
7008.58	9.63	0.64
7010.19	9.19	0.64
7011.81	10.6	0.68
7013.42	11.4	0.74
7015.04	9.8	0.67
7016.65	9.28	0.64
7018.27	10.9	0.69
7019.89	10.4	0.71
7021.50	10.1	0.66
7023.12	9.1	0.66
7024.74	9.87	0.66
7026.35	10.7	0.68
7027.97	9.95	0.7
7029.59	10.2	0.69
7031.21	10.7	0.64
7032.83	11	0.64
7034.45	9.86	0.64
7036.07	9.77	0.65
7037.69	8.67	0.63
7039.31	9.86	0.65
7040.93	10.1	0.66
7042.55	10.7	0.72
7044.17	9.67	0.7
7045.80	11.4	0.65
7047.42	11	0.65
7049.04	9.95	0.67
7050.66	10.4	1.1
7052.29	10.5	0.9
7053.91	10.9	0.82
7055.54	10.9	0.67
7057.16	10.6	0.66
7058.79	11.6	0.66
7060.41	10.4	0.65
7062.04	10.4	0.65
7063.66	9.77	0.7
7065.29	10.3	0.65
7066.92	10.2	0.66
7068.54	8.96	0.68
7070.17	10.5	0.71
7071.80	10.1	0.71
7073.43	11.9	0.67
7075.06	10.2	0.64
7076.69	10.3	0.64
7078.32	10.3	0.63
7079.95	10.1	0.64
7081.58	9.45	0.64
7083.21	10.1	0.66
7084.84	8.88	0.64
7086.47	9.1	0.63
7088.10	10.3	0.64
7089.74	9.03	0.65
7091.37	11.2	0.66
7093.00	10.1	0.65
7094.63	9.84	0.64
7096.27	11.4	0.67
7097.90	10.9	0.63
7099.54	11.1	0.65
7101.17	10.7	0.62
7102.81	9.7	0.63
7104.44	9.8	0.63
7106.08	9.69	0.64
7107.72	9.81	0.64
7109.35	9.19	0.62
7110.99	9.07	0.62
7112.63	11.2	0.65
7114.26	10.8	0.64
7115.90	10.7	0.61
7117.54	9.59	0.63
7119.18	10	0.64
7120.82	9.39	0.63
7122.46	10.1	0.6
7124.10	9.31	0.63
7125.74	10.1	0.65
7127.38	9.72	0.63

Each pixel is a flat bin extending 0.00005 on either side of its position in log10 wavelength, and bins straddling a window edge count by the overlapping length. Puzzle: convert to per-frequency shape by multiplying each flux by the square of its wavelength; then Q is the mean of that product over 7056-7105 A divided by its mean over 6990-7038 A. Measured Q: 1.04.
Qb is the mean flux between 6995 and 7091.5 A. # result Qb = 10.2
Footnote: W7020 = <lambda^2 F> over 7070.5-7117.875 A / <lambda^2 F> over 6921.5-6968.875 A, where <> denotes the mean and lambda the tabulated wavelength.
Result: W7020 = 1.03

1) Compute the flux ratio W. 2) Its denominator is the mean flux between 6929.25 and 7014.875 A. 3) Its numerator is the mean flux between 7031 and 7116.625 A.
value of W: 1.01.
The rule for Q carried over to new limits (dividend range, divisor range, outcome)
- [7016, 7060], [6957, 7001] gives 1.05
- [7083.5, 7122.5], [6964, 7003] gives 1.05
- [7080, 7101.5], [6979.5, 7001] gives 1.05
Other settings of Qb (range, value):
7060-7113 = 10.1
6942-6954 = 10.3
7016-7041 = 10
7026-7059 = 10.4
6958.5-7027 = 10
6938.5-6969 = 10.3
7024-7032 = 10.3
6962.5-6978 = 9.97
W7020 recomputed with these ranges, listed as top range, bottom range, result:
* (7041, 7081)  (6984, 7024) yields 1.05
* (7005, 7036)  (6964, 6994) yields 1.03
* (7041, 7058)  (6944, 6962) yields 1.07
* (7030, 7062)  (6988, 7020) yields 1.05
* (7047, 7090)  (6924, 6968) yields 1.03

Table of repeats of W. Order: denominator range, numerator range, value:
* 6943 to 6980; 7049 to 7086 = 1.02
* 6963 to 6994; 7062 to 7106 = 1.02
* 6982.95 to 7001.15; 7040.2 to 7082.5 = 1.03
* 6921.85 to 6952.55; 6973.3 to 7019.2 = 0.97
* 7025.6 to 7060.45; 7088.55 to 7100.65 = 1.01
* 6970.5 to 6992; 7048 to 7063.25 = 1.08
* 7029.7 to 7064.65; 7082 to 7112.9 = 0.97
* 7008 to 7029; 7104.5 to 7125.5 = 0.98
